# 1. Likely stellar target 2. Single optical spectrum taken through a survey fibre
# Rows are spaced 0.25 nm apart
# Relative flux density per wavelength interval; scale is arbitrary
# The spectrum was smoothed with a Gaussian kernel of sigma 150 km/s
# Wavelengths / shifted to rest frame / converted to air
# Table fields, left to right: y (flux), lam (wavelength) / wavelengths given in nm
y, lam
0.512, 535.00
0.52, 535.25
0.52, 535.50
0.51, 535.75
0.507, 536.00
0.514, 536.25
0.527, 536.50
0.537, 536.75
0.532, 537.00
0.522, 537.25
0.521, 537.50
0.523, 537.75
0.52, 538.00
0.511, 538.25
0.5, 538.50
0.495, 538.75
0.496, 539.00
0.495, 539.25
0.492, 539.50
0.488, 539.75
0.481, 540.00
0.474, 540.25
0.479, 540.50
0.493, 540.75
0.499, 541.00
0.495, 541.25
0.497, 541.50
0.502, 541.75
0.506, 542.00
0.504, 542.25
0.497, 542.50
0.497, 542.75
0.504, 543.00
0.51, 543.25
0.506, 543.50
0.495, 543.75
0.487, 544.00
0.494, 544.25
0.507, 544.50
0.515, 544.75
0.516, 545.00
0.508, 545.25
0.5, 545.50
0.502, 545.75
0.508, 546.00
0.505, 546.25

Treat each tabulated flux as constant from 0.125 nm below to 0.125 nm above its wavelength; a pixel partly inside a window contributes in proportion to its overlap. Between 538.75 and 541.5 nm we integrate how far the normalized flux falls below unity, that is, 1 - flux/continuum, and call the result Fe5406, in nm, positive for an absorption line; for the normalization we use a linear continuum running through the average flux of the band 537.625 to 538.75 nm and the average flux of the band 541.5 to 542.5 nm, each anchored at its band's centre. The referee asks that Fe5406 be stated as 0.09 nm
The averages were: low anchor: 0.511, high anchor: 0.502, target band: 0.49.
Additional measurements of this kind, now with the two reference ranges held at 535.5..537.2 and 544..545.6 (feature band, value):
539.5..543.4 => 0.13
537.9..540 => 0.07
